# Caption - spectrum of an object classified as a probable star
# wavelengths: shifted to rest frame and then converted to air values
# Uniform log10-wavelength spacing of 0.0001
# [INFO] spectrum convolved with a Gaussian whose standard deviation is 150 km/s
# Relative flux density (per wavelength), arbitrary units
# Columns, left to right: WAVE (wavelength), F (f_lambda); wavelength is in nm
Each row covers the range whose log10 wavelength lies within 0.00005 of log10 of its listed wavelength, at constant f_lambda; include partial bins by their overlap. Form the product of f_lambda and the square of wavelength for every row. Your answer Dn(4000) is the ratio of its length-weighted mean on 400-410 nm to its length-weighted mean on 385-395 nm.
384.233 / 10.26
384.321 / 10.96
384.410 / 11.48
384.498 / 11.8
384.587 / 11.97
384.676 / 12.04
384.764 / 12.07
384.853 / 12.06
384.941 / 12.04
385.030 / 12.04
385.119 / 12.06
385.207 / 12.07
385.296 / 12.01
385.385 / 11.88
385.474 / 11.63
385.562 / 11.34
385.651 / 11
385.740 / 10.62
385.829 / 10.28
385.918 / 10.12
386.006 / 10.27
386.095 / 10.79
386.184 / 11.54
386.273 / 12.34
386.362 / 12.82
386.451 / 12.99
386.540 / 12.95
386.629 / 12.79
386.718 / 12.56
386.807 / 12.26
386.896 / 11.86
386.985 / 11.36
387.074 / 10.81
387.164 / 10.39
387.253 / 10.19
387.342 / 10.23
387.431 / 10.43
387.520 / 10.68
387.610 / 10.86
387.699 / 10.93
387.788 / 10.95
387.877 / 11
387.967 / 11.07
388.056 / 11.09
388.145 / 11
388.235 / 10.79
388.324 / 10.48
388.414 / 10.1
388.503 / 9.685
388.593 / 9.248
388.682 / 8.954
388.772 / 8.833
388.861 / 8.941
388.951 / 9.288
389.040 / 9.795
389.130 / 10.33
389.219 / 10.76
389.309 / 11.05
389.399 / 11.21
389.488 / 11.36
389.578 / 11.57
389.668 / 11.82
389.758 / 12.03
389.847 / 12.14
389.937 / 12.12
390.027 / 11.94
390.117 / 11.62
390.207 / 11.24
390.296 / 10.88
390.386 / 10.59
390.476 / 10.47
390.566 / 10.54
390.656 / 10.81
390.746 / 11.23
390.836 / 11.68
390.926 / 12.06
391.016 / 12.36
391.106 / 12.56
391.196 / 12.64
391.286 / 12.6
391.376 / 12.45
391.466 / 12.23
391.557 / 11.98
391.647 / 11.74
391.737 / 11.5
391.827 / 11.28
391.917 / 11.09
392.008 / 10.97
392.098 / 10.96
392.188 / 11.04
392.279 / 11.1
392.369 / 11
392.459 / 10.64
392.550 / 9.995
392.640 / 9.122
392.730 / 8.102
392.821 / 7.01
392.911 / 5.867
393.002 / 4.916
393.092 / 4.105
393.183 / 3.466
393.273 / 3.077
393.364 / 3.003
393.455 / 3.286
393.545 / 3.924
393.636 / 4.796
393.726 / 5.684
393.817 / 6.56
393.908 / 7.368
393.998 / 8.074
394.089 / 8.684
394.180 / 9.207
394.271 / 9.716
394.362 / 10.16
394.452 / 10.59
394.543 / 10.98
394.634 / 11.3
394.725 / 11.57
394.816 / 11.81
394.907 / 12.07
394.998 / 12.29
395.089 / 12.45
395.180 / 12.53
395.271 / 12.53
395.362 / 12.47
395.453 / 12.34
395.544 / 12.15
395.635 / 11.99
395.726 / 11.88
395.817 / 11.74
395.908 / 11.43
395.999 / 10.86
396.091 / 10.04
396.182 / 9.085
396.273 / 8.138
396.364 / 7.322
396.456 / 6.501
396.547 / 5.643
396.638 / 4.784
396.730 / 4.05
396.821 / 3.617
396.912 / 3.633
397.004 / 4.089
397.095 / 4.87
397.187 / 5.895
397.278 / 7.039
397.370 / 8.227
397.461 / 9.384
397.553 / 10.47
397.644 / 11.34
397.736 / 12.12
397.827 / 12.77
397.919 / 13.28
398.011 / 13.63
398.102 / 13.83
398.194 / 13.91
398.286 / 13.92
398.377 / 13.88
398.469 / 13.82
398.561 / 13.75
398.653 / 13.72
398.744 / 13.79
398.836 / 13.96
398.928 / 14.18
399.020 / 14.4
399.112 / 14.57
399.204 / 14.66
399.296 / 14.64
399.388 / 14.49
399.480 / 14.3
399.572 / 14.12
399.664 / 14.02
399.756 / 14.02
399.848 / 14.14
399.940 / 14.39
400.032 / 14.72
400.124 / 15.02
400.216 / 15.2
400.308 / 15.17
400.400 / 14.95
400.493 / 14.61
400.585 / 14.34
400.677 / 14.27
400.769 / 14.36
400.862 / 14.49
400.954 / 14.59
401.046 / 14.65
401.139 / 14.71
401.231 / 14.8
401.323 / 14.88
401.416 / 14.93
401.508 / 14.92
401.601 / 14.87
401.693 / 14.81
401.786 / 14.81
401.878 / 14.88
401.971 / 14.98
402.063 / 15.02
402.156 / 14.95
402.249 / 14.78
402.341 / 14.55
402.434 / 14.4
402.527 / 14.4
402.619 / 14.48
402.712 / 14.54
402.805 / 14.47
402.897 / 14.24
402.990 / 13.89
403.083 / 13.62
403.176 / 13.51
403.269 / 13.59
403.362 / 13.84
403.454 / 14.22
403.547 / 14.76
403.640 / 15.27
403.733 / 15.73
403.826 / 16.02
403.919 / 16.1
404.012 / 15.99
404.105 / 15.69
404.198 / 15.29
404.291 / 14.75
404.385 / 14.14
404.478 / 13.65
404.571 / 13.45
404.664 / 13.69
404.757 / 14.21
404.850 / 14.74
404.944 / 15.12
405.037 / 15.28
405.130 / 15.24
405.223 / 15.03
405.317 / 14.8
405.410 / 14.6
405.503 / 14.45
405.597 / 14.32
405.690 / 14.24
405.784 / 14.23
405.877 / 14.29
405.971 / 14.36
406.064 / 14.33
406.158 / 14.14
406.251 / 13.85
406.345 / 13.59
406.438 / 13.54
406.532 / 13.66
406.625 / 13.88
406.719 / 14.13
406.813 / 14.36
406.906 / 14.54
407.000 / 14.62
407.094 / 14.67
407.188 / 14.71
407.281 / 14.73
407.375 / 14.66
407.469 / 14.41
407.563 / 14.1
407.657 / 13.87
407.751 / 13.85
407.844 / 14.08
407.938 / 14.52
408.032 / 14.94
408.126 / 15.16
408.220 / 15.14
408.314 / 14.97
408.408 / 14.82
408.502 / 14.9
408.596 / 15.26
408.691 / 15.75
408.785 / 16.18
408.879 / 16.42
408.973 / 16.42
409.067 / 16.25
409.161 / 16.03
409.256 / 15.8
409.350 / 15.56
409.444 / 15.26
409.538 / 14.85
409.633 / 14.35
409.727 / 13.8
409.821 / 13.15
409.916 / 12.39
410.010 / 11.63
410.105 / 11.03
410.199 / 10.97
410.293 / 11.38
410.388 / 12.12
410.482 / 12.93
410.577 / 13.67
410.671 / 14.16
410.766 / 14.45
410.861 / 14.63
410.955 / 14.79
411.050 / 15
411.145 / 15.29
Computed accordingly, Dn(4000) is 1.53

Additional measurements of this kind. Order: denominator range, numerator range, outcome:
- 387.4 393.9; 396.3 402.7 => 1.34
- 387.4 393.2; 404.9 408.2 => 1.49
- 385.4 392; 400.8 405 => 1.41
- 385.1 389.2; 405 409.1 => 1.48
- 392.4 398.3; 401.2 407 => 1.71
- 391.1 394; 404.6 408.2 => 1.81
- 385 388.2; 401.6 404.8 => 1.40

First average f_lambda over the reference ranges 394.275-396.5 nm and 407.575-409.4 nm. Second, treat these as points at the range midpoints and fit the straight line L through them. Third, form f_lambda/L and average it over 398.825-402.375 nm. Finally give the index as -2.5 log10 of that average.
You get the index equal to -0.16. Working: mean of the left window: 11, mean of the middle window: 14.6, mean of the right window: 15.2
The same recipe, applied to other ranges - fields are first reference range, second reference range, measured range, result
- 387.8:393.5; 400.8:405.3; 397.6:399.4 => -0.06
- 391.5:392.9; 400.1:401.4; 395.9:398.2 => 0.45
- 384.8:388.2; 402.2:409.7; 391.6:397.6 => 0.42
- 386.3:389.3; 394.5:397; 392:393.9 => 0.40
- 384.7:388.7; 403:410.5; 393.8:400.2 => 0.16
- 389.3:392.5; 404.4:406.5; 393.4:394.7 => 0.47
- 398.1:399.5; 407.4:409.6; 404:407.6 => 0.03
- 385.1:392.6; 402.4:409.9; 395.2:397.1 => 0.41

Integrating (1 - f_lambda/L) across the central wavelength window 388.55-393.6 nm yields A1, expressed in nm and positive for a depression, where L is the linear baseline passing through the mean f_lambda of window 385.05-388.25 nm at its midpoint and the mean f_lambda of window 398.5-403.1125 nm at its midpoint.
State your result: 0.97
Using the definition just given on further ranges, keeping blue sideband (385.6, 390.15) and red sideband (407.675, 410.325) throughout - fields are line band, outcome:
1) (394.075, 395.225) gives 0.10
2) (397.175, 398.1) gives 0.14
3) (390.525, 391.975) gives -0.03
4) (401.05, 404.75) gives -0.33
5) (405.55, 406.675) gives 0.00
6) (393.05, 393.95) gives 0.56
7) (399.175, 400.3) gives -0.14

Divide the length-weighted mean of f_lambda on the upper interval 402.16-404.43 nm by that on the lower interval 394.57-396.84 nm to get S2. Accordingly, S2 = 1.5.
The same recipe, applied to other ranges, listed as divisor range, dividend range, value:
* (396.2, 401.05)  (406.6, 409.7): 1.26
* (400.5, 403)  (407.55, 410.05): 1.01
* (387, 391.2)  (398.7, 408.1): 1.34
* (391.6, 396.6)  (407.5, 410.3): 1.57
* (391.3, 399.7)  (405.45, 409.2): 1.45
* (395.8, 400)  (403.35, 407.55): 1.32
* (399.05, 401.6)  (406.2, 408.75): 0.99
